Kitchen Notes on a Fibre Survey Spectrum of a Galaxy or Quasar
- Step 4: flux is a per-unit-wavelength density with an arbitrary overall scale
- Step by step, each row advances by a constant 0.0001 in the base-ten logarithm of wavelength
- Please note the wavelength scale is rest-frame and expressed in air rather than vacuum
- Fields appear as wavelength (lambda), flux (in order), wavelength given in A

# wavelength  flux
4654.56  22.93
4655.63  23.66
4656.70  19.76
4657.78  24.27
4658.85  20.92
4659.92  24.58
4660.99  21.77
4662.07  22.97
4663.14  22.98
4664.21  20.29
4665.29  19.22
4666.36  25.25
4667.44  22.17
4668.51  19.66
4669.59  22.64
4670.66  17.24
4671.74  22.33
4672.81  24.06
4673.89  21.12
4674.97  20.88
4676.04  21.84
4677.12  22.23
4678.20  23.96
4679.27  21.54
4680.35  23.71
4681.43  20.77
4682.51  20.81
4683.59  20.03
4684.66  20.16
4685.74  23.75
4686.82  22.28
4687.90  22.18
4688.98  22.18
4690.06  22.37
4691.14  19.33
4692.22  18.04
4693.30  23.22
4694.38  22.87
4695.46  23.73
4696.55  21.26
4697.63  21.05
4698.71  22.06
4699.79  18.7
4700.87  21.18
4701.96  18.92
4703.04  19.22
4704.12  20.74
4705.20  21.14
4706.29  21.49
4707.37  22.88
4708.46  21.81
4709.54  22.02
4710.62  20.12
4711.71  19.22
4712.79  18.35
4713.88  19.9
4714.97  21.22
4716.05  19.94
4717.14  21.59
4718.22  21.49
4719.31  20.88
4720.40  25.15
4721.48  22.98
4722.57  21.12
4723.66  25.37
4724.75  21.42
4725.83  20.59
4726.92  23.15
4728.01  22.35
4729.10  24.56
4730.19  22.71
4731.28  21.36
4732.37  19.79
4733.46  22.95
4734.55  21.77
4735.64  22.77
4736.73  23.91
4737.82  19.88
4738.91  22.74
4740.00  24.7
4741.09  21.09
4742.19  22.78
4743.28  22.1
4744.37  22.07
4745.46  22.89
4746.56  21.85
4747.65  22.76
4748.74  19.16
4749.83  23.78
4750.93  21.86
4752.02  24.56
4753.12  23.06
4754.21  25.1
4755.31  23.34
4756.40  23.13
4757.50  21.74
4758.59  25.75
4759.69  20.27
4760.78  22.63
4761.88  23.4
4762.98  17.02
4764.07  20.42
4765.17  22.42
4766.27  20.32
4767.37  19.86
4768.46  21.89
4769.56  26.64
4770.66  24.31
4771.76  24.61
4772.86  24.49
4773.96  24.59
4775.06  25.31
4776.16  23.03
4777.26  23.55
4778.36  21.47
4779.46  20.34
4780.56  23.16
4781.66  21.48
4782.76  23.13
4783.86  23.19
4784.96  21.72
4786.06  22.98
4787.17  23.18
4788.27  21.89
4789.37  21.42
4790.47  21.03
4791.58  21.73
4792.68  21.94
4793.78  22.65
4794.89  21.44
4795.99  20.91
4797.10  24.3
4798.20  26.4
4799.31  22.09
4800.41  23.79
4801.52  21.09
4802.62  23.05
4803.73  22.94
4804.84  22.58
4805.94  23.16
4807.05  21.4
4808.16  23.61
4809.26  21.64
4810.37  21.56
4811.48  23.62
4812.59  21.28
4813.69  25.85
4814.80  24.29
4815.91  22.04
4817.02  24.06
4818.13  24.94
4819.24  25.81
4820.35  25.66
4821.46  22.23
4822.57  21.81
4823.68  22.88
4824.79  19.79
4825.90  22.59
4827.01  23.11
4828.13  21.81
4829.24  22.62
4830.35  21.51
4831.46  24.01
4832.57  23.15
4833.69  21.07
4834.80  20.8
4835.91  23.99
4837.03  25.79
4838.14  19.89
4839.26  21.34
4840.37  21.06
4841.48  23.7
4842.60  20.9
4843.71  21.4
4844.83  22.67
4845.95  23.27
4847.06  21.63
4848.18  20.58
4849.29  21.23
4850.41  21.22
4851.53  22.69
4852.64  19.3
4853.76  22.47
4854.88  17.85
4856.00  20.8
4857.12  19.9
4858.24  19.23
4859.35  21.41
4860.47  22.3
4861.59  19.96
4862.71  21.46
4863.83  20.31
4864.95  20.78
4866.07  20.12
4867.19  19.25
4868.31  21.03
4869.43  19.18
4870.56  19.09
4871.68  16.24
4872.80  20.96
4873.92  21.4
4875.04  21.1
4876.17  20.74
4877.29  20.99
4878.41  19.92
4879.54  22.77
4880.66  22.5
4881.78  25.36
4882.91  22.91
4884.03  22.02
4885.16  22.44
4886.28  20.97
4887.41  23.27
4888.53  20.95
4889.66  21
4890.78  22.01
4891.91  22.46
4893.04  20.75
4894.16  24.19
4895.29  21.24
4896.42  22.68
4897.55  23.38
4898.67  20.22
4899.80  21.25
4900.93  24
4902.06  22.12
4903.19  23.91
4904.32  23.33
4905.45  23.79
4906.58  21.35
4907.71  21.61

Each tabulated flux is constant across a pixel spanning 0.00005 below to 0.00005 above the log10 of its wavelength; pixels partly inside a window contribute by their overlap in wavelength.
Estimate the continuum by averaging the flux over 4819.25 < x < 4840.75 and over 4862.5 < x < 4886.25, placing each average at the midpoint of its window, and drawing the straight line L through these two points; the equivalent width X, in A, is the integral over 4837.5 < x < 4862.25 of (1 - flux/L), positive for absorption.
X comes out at 0.7 A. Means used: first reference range 22.5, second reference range 21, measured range 21.1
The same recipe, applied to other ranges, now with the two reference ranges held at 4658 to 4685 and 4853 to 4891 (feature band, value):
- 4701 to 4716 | 0.8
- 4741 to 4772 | -1.5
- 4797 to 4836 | -3.2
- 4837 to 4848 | -0.5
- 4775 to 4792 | -0.8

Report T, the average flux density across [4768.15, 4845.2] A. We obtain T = 22.8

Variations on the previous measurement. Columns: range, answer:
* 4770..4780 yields 23.5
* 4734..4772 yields 22.5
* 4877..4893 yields 22.1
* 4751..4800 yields 22.7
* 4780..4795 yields 22.2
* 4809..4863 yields 22.1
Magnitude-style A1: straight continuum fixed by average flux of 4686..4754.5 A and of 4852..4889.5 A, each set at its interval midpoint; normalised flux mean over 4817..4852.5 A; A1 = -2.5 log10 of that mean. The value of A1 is -0.07 mag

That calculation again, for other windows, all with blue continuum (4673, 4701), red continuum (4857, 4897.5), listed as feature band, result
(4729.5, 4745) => -0.03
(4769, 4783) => -0.10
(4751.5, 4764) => -0.06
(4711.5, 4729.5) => -0.01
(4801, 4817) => -0.07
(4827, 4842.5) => -0.05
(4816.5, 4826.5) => -0.10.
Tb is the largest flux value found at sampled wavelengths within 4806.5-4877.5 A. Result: 25.85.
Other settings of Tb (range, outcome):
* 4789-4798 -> 24.3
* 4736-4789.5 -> 26.64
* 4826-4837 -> 24.01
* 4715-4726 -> 25.37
